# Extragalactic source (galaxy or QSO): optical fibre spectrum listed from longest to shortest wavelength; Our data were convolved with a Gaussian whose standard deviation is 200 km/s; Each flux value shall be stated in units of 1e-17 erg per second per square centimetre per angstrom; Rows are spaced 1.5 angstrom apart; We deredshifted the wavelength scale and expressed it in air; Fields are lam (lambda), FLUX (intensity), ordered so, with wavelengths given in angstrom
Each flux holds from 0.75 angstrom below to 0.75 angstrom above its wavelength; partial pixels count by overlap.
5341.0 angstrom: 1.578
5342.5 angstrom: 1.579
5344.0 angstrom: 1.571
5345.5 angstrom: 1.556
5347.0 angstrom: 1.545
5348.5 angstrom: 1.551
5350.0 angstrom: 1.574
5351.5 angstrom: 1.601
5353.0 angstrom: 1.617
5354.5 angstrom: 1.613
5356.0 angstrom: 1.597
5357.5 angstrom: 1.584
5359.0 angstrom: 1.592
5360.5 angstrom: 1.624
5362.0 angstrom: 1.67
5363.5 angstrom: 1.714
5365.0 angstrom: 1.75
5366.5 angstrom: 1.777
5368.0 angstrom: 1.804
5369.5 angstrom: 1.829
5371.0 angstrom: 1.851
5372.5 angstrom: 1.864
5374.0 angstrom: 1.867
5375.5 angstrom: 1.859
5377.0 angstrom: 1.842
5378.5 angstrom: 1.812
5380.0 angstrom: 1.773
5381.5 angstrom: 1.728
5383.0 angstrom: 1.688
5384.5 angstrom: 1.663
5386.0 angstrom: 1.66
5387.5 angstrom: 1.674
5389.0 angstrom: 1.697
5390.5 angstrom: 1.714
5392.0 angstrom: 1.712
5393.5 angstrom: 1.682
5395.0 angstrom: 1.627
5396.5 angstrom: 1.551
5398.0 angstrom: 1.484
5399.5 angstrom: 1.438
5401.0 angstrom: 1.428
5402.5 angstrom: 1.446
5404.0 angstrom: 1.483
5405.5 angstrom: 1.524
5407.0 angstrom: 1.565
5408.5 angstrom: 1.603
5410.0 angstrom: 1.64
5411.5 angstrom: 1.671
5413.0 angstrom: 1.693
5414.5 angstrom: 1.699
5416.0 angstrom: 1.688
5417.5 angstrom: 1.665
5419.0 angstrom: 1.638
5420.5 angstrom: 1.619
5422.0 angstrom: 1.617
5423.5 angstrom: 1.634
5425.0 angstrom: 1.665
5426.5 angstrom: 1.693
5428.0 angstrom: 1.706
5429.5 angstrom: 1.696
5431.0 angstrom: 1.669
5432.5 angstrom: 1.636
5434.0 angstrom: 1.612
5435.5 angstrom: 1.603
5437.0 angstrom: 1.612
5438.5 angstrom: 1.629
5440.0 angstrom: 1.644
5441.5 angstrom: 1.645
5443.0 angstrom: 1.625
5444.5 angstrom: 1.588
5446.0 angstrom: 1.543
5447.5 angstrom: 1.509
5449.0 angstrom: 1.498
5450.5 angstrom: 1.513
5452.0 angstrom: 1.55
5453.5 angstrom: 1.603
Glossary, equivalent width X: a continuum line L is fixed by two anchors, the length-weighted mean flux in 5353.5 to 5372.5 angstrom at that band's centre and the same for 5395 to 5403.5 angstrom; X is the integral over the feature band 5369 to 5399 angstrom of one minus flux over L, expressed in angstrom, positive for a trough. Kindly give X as -2.8 angstrom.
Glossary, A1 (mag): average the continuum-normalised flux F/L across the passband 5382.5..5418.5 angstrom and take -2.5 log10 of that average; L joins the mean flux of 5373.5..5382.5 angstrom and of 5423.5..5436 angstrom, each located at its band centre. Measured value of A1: 0.09 mag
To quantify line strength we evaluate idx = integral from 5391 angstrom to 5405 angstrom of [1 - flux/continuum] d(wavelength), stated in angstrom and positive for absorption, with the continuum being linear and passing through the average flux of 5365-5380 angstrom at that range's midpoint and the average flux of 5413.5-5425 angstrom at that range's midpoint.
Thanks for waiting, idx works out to 1.54 angstrom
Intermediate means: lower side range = 1.83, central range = 1.54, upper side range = 1.65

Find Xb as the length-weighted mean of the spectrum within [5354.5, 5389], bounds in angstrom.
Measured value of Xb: 1.73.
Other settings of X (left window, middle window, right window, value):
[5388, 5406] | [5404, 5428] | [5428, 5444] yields -0.53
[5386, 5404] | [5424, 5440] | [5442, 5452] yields -0.94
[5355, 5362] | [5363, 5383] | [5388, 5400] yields -2.36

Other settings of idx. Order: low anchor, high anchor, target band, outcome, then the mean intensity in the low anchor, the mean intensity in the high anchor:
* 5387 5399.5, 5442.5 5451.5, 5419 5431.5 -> -0.65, 1.63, 1.54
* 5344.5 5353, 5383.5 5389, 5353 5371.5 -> -1.01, 1.57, 1.67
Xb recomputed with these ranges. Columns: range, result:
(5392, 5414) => 1.57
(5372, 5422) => 1.66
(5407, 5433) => 1.66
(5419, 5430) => 1.66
